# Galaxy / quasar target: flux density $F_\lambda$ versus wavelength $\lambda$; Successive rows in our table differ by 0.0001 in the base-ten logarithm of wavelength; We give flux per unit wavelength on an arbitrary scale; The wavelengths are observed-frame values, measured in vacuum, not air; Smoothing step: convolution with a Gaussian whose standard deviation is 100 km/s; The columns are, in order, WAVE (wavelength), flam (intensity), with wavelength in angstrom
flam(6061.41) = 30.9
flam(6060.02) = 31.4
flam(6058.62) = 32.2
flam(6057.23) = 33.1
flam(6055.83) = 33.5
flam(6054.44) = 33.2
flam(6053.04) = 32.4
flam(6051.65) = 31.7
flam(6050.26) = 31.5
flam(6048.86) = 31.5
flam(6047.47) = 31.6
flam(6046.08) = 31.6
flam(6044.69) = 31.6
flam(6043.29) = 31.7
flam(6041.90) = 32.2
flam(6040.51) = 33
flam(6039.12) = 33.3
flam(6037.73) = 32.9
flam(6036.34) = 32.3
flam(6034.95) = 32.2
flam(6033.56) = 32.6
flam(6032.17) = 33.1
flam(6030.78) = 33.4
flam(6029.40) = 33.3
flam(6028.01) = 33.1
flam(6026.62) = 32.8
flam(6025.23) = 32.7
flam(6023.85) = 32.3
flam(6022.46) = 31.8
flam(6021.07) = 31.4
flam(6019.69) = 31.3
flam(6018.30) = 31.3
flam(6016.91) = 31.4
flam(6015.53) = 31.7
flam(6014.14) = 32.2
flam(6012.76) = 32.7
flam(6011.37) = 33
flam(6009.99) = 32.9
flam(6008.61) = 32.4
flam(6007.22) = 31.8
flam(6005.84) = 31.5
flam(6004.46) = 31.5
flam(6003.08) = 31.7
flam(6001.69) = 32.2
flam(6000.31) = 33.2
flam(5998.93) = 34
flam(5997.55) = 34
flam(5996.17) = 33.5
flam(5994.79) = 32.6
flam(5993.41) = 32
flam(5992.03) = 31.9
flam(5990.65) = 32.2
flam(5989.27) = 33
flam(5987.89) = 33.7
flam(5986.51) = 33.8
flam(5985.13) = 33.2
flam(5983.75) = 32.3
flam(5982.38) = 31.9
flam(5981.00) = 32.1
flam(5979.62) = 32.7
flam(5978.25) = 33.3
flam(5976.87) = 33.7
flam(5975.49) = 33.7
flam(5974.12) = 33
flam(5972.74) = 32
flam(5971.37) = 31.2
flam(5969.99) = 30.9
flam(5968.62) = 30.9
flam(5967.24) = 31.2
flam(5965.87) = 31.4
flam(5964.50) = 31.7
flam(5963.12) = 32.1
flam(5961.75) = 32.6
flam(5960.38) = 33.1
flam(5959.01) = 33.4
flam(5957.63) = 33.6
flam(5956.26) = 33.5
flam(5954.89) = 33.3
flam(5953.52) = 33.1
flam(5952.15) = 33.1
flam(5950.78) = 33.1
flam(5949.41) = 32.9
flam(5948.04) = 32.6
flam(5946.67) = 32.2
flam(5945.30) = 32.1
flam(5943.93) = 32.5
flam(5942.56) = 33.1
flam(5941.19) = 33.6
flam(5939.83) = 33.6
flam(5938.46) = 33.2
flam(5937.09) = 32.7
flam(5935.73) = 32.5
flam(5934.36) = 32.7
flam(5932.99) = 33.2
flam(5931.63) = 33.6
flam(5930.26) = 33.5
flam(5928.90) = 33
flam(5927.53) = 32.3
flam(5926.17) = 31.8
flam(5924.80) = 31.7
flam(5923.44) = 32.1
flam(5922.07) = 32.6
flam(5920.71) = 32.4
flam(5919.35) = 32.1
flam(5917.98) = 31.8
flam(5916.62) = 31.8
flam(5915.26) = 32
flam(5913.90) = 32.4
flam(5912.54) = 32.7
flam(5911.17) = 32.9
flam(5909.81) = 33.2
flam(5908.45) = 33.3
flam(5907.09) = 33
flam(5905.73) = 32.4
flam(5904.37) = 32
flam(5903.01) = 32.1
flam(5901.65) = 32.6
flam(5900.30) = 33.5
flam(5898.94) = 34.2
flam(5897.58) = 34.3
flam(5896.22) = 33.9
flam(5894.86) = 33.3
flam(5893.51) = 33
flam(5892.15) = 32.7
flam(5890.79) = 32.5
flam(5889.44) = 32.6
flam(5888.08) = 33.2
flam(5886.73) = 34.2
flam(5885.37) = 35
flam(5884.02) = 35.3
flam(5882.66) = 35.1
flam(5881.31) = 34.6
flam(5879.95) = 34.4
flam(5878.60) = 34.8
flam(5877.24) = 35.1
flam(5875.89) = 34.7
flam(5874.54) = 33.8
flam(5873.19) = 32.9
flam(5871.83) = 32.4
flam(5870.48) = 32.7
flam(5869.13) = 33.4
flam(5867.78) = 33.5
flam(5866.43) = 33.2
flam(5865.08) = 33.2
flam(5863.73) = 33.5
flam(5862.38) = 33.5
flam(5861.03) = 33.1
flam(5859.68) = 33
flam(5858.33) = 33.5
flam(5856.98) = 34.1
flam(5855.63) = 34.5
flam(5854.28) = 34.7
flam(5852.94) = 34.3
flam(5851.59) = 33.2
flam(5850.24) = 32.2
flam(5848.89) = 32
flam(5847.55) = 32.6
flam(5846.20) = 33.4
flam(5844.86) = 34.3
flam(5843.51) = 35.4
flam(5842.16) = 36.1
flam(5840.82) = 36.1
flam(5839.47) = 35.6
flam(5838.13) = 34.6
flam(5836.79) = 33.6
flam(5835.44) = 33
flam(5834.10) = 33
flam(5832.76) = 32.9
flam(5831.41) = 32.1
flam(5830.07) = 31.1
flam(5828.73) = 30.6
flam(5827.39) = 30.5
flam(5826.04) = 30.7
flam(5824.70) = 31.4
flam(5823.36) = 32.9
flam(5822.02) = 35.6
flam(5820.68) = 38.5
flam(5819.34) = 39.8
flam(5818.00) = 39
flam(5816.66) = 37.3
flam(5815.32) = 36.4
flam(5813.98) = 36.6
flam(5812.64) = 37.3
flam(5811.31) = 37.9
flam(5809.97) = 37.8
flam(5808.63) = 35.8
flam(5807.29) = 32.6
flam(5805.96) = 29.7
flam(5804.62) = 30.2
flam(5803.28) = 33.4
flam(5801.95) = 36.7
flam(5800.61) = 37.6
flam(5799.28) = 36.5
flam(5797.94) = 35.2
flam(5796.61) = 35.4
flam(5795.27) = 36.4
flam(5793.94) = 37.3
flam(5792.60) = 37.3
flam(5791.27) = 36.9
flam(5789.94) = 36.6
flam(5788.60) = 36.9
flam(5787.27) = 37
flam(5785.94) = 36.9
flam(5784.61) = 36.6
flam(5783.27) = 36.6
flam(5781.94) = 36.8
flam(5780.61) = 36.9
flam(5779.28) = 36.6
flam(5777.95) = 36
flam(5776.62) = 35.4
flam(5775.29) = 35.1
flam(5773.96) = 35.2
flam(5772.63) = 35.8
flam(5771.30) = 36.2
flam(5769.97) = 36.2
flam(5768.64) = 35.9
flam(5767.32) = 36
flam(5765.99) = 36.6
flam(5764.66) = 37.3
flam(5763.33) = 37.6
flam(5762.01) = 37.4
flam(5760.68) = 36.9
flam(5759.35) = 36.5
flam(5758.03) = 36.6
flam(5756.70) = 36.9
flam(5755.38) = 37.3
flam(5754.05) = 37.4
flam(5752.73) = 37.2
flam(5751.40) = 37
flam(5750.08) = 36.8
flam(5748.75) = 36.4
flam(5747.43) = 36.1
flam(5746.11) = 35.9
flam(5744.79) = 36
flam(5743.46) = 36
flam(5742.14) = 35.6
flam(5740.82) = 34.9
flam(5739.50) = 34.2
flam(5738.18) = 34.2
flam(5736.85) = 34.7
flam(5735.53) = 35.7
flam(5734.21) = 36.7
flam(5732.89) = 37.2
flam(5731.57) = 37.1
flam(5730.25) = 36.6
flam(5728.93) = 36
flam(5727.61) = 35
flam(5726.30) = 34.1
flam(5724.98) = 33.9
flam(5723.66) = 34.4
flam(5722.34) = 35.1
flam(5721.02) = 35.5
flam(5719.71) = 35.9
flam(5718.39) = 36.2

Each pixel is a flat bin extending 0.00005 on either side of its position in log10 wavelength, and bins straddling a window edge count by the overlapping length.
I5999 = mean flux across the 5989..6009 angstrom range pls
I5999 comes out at 32.5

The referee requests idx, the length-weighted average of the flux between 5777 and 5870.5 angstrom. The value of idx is 34.7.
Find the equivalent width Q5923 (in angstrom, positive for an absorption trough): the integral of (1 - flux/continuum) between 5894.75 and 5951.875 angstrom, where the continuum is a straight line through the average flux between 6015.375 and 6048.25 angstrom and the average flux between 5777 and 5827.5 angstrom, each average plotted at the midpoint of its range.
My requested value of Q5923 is 2.0 angstrom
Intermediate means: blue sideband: 35.8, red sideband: 32.3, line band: 32.8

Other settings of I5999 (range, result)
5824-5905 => 33.4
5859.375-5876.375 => 33.3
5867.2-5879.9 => 33.7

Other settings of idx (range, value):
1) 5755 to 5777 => 36.4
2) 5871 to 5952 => 33.1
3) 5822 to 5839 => 32.4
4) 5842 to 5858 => 33.8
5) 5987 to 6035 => 32.5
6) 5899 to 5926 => 32.5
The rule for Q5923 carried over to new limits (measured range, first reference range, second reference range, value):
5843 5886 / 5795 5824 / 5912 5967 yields 0.9 angstrom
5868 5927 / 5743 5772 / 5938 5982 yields 1.2 angstrom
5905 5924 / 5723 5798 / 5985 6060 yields 0.8 angstrom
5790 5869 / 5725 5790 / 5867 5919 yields 0.5 angstrom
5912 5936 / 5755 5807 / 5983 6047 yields 1.0 angstrom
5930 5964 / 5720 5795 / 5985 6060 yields 0.5 angstrom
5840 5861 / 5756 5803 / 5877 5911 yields 0.4 angstrom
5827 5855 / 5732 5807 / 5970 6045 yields 1.3 angstrom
